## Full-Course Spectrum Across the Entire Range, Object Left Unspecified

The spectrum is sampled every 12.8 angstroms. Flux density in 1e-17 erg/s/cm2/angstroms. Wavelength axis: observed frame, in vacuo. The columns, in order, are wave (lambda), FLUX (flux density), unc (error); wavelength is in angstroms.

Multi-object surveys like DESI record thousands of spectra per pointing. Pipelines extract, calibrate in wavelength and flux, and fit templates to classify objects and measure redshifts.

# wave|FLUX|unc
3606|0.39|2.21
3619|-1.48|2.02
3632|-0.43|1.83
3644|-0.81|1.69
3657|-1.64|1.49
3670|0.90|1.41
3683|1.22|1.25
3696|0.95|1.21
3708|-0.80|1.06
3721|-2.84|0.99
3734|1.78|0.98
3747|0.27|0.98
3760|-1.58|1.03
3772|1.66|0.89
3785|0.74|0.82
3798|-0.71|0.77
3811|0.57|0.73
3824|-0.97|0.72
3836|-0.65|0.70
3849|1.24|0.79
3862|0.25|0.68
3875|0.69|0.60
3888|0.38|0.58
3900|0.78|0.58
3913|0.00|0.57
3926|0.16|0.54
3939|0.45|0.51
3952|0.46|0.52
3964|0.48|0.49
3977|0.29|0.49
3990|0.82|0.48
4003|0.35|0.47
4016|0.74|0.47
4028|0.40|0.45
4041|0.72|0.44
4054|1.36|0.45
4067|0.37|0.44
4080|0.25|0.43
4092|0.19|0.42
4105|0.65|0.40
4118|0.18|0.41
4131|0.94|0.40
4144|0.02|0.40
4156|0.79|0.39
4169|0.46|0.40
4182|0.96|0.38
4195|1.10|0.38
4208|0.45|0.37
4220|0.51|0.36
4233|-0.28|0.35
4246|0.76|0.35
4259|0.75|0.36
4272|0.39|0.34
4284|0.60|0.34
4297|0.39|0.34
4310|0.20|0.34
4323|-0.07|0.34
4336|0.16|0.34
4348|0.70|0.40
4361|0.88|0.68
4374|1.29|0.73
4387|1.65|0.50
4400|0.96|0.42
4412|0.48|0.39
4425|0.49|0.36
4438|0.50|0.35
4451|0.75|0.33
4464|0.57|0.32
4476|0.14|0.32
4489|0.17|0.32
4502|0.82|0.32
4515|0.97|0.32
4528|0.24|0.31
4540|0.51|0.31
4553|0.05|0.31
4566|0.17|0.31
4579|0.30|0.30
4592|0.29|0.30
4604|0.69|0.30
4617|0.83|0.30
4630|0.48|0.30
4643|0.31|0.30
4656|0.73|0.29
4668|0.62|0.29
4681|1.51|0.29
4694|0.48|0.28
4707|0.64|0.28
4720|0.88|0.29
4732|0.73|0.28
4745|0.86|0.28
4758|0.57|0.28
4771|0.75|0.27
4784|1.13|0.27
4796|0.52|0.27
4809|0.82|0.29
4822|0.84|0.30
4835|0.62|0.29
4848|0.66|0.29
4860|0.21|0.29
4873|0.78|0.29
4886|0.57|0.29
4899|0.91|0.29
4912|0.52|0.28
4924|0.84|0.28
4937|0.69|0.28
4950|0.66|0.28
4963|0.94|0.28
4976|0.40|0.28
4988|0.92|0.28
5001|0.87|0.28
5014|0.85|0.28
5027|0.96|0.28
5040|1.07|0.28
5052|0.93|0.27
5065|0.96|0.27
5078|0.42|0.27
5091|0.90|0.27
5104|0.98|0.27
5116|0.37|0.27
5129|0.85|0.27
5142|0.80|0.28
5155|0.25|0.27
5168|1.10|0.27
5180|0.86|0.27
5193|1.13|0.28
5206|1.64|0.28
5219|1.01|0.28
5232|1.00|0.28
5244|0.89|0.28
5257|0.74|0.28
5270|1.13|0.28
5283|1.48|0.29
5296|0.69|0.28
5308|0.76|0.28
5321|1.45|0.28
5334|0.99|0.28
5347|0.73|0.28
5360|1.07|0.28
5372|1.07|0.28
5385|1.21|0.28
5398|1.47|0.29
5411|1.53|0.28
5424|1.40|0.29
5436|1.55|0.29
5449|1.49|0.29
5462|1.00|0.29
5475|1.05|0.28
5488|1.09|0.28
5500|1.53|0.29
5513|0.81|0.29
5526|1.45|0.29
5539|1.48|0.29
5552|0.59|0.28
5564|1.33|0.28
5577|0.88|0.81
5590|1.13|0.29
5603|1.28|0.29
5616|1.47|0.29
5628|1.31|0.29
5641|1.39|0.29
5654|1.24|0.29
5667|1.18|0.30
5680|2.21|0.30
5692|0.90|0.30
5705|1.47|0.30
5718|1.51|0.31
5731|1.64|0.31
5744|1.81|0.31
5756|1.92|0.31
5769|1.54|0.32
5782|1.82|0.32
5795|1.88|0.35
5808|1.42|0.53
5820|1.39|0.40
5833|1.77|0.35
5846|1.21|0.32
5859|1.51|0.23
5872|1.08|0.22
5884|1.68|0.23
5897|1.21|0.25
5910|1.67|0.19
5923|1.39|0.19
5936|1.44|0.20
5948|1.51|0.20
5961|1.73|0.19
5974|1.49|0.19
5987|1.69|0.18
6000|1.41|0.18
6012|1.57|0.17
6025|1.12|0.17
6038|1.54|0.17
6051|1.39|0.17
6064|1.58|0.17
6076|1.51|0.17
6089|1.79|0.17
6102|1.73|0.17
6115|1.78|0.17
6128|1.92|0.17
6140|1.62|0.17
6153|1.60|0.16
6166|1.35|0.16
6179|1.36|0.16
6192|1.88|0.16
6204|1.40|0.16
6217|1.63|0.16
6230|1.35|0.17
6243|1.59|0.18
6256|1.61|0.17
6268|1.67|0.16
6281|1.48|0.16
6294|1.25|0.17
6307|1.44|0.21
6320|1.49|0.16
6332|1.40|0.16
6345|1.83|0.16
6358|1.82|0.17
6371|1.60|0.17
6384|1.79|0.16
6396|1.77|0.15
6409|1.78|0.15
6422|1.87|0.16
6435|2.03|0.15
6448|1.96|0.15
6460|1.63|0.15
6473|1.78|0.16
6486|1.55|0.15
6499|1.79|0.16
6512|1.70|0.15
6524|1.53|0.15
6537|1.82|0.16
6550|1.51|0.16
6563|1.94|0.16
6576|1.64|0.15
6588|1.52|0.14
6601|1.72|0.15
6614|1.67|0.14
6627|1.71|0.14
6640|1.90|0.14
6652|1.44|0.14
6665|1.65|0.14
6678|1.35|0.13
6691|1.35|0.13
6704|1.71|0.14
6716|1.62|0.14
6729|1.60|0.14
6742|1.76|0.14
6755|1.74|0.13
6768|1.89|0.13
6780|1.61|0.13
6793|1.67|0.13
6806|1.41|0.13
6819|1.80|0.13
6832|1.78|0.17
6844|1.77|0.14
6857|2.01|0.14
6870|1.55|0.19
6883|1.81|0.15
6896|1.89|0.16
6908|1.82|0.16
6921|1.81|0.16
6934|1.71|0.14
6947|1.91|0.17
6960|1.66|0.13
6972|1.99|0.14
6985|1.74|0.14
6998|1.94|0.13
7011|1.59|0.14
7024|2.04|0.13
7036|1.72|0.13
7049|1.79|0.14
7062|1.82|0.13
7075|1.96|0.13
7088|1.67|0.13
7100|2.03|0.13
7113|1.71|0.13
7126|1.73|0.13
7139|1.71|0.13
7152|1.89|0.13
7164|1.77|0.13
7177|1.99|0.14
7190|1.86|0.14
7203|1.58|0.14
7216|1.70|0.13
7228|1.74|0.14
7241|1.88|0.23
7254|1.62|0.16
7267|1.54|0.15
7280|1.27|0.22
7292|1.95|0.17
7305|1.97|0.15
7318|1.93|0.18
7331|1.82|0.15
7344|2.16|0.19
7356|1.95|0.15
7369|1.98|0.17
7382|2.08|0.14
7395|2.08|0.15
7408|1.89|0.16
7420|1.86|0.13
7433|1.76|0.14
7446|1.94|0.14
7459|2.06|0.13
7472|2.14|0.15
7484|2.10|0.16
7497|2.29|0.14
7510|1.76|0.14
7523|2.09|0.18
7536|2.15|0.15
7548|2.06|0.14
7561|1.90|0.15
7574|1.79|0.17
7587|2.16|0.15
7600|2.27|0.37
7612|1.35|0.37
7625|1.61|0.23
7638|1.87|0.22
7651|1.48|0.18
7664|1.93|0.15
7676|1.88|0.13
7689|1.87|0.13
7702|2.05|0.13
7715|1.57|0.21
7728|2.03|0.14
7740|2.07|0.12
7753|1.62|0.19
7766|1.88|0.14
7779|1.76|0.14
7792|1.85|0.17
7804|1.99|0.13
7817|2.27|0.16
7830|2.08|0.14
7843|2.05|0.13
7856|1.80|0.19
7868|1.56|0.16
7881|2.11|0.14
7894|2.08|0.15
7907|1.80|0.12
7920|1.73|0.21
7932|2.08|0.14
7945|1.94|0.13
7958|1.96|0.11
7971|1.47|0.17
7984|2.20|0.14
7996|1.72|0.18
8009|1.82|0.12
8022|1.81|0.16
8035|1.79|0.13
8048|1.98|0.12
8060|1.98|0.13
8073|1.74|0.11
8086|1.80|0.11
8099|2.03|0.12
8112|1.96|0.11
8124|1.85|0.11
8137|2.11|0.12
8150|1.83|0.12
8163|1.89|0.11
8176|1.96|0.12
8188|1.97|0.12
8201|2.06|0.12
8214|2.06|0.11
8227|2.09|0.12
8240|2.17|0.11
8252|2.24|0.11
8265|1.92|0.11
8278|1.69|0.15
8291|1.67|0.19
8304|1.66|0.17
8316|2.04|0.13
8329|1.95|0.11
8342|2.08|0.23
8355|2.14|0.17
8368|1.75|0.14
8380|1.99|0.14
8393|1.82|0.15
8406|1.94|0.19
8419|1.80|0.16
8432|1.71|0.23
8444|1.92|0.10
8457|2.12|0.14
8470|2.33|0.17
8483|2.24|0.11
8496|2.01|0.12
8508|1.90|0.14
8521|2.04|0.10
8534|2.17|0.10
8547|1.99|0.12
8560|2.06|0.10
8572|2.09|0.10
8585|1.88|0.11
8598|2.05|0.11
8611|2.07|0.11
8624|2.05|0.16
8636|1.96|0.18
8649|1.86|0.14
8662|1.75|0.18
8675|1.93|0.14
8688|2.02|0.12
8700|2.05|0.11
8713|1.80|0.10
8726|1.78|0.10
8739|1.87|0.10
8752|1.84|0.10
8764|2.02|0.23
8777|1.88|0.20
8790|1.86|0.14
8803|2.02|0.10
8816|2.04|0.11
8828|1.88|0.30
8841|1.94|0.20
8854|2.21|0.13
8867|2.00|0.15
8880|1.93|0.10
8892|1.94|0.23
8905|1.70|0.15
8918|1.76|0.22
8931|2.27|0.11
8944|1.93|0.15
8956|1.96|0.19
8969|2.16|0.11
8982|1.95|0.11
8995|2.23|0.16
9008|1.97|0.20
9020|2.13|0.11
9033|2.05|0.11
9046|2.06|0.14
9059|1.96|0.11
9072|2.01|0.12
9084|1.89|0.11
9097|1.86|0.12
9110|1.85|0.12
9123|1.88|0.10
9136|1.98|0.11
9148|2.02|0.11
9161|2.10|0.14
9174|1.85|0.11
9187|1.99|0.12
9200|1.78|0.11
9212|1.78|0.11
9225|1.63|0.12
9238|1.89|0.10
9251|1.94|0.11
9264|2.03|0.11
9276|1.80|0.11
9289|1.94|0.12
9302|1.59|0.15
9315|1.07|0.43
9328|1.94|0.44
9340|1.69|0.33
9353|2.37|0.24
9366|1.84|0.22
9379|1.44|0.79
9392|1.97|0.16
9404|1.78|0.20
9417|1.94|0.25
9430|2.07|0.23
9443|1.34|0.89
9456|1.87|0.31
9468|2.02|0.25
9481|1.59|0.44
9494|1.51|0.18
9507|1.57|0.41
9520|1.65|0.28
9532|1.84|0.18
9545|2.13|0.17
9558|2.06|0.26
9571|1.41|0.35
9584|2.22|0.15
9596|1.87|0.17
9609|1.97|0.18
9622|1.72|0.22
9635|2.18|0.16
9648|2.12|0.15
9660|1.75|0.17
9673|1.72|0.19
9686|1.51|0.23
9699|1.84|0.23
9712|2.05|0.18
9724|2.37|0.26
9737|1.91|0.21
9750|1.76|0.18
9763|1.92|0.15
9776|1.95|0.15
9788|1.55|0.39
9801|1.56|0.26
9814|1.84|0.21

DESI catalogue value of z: 0.29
